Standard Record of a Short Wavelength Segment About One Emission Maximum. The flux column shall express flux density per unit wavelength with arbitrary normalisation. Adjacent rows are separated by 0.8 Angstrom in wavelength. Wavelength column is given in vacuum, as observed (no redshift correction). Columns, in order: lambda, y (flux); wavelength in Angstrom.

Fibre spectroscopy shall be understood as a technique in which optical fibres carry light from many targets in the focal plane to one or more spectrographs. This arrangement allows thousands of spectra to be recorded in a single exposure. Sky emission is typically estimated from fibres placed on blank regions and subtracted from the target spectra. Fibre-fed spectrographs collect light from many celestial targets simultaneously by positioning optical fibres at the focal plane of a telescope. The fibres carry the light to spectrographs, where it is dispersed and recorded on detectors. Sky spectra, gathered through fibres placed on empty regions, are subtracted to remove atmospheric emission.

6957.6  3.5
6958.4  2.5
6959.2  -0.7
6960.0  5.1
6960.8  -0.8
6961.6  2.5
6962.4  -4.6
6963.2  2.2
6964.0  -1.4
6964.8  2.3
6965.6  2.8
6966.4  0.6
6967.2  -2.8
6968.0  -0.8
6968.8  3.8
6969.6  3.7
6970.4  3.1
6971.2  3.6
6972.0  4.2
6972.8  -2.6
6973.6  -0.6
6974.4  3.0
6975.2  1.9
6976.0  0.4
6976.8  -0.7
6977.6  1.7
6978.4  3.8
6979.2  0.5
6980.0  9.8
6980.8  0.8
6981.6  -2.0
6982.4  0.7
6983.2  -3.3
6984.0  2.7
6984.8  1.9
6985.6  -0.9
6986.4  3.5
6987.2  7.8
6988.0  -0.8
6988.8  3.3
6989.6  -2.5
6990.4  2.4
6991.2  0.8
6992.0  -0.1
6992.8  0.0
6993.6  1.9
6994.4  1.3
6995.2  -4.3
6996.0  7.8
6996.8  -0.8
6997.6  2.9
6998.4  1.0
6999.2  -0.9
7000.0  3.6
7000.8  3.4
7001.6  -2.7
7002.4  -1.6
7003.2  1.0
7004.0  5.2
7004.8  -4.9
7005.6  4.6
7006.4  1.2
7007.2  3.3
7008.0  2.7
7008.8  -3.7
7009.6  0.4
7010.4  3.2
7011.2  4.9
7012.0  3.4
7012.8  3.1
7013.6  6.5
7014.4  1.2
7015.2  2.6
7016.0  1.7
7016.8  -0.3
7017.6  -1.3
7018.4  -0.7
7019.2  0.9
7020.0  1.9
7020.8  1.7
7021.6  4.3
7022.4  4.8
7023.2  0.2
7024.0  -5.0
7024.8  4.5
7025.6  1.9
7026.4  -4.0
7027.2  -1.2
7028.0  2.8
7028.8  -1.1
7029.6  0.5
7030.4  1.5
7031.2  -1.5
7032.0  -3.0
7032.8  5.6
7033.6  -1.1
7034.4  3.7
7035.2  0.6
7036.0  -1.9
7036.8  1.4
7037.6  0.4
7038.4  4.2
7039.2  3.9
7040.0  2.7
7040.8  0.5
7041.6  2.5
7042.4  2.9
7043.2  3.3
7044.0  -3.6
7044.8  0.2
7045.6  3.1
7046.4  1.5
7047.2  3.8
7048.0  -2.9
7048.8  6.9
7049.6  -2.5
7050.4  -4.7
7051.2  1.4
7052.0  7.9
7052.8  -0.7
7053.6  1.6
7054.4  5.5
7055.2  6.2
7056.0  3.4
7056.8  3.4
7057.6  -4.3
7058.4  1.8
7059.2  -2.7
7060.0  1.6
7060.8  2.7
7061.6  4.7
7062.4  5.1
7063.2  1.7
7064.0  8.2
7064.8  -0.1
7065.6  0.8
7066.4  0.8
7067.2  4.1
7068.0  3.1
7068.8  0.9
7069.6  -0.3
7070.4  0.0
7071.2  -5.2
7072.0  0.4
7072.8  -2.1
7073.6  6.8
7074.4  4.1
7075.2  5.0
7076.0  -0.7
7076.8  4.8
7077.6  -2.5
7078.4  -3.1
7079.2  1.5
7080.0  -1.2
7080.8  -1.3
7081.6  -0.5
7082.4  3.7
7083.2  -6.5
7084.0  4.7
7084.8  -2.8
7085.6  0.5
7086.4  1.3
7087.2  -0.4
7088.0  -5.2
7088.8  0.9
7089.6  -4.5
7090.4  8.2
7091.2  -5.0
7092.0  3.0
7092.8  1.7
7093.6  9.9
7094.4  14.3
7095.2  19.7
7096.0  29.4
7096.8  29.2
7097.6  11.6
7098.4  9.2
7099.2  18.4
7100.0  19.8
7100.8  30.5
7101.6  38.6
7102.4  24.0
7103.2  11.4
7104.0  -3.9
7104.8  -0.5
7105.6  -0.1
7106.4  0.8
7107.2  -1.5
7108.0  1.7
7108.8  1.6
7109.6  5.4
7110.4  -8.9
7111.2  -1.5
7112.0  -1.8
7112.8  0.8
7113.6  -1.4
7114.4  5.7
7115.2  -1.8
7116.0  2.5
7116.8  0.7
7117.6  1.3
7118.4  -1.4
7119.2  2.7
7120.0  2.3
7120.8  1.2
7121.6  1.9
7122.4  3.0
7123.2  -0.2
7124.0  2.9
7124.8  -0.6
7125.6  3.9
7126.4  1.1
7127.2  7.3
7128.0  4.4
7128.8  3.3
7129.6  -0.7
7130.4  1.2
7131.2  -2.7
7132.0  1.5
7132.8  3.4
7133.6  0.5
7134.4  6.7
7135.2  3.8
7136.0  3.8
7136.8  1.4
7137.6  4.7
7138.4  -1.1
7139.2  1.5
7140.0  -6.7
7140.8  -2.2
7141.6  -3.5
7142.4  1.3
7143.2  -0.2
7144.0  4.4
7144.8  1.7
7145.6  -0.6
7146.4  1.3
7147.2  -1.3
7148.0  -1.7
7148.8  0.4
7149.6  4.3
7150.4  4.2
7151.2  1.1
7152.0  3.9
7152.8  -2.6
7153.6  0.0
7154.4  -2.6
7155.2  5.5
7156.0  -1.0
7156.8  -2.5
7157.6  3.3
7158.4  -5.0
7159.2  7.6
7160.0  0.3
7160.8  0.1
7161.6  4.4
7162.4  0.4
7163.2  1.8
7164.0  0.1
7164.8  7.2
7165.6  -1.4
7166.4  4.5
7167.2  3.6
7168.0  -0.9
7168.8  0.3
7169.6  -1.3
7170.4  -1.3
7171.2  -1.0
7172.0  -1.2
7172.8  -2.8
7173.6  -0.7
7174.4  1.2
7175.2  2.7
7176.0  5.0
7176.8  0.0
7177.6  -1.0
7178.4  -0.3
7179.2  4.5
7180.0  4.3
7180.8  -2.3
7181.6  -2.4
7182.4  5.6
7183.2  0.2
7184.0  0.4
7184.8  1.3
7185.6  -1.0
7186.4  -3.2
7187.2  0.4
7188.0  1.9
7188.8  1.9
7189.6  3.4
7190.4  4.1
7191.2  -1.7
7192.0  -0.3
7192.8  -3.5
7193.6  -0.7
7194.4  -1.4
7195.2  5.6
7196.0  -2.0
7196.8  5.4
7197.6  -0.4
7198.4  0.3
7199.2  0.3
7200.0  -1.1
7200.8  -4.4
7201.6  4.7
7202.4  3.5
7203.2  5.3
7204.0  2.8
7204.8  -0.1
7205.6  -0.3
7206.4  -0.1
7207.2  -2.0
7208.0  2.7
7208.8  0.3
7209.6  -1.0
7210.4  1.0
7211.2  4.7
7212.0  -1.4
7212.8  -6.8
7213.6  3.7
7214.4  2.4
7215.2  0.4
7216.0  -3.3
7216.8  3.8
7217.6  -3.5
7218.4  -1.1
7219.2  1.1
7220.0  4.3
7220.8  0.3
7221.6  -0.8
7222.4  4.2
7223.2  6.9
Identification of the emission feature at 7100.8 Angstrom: [O II]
